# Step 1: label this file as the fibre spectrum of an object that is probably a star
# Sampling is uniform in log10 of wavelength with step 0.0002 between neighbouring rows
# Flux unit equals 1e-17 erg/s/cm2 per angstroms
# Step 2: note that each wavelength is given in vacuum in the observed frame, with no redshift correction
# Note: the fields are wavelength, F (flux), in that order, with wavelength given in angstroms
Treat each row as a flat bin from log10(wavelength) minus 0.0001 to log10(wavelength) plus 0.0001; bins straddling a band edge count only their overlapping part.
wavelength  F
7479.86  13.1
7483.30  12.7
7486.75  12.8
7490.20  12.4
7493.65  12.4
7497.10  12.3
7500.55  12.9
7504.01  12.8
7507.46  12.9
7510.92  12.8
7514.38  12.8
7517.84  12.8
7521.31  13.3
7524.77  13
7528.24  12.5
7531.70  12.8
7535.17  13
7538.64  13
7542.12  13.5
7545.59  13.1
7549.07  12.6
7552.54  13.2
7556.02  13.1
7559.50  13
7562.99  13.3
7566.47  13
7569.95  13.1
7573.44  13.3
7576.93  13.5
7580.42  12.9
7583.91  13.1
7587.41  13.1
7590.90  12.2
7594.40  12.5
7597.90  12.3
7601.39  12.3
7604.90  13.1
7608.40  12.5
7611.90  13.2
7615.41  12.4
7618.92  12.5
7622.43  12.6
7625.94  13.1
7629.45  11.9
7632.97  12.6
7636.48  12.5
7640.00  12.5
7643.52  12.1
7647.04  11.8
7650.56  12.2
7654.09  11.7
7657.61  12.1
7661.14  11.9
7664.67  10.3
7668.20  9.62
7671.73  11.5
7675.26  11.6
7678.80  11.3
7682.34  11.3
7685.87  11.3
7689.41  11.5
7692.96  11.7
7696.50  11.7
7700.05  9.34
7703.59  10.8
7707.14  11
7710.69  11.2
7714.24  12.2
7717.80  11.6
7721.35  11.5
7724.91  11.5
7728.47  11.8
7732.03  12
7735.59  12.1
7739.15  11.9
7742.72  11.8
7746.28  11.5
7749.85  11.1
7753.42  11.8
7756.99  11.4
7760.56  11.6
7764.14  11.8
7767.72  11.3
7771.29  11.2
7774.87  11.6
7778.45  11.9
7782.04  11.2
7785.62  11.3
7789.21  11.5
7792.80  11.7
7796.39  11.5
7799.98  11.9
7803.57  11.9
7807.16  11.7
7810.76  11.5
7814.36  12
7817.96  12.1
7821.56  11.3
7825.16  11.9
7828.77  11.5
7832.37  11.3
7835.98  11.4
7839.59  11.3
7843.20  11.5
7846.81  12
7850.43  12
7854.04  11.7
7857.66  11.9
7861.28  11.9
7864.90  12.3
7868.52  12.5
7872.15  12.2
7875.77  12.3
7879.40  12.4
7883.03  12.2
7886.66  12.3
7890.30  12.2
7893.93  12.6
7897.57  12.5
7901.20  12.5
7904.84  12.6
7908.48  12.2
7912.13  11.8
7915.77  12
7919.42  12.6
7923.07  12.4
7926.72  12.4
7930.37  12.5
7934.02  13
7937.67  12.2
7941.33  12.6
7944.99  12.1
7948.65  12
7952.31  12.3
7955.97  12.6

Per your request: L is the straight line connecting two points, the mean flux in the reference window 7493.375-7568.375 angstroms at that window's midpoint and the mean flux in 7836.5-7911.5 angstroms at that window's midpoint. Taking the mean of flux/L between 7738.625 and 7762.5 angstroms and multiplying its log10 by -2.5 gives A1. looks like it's 0.08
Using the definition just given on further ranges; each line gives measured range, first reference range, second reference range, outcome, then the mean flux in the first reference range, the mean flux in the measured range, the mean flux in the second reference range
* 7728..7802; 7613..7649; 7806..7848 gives 0.02 mag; 12.4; 11.6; 11.6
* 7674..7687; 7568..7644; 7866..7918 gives 0.11 mag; 12.7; 11.4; 12.3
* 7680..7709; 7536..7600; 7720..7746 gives 0.09 mag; 13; 11.1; 11.8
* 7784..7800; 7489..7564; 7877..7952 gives 0.09 mag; 12.9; 11.5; 12.4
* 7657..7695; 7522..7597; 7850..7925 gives 0.13 mag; 13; 11.3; 12.2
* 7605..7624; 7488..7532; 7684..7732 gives -0.06 mag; 12.7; 12.7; 11.3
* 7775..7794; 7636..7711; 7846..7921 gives 0.03 mag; 11.4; 11.5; 12.2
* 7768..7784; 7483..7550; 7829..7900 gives 0.07 mag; 12.8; 11.5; 12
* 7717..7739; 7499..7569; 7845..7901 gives 0.07 mag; 13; 11.8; 12.2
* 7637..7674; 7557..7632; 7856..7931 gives 0.10 mag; 12.8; 11.6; 12.3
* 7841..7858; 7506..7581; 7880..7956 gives 0.06 mag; 13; 11.8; 12.4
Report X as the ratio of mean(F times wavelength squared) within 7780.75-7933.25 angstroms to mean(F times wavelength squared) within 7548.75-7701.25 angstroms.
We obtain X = 1.0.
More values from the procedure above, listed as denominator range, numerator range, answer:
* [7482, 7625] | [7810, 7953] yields 1.03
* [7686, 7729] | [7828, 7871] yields 1.08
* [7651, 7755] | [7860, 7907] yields 1.13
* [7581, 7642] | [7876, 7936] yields 1.06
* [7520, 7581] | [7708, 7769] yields 0.94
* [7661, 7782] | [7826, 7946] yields 1.11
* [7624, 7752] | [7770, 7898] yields 1.06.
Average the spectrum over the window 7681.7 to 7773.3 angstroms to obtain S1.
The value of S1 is 11.5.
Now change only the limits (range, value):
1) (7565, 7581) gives 13.2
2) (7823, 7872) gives 11.8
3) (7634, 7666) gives 11.9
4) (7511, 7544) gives 13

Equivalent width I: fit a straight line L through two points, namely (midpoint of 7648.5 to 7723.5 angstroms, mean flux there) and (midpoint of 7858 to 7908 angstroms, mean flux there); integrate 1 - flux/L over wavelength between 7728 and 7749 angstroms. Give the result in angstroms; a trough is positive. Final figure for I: -0.4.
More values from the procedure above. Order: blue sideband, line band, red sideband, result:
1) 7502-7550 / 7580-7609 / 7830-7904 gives 0.20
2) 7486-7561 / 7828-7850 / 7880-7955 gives 1.63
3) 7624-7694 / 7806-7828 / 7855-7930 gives 0.66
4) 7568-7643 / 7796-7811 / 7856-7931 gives 0.83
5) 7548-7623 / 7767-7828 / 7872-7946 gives 4.46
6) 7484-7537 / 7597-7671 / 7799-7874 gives 1.57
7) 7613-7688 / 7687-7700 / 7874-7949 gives 0.68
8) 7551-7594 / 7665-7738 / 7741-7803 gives 4.56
